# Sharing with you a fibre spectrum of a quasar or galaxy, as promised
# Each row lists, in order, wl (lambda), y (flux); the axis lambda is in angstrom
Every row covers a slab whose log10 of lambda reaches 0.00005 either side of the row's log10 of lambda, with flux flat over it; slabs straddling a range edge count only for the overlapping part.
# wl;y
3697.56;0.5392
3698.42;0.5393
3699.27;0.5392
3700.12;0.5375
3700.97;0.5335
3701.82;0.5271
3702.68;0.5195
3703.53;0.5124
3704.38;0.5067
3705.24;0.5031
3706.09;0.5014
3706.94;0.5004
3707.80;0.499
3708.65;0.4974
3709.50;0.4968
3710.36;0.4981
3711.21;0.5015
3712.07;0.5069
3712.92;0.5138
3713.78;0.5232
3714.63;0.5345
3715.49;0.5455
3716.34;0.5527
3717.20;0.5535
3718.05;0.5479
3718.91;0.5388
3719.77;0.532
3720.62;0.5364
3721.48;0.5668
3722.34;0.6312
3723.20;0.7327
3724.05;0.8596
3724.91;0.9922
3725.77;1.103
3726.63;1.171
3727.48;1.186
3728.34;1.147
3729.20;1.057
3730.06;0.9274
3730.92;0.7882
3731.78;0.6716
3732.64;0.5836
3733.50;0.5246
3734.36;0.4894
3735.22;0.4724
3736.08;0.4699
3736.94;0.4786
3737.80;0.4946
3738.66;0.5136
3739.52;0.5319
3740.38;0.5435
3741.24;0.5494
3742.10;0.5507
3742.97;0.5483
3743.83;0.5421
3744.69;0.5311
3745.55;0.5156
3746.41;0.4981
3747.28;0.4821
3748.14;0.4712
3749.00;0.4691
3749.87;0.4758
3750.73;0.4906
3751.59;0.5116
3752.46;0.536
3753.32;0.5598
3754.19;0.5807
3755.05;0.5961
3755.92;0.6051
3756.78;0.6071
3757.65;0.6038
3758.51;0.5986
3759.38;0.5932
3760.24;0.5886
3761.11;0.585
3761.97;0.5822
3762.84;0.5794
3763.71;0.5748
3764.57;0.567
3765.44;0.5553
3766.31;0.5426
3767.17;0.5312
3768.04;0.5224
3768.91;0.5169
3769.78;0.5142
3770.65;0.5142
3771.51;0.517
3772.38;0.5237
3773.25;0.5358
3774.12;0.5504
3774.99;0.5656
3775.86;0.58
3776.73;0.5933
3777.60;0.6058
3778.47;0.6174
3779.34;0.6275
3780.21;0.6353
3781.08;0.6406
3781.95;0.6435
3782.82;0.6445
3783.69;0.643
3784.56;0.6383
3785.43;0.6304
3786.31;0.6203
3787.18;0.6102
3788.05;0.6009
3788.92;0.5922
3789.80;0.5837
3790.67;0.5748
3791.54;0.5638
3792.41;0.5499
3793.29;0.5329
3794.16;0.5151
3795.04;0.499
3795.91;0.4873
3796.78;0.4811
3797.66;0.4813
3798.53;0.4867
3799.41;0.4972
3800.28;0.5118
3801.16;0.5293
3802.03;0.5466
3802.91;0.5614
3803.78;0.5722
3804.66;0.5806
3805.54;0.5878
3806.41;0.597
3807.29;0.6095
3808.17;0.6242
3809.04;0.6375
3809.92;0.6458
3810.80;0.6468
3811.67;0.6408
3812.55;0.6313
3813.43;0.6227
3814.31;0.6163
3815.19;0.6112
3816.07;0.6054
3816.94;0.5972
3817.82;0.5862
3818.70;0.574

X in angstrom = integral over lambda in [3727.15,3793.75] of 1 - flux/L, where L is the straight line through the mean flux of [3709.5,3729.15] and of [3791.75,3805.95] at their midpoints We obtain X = 2.1 angstrom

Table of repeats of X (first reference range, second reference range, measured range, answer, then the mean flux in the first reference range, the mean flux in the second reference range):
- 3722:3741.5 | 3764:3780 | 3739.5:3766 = 3.73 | 0.738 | 0.556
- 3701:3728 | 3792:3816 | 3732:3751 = 2.89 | 0.62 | 0.567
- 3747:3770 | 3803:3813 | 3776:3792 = -0.85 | 0.55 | 0.614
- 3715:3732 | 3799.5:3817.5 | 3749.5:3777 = 5.51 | 0.783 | 0.597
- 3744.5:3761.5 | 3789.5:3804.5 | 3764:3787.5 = -1.95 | 0.545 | 0.528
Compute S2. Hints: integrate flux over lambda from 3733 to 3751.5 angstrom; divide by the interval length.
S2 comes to 0.507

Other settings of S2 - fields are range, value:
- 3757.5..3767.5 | 0.575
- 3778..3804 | 0.571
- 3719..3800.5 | 0.6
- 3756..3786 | 0.582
